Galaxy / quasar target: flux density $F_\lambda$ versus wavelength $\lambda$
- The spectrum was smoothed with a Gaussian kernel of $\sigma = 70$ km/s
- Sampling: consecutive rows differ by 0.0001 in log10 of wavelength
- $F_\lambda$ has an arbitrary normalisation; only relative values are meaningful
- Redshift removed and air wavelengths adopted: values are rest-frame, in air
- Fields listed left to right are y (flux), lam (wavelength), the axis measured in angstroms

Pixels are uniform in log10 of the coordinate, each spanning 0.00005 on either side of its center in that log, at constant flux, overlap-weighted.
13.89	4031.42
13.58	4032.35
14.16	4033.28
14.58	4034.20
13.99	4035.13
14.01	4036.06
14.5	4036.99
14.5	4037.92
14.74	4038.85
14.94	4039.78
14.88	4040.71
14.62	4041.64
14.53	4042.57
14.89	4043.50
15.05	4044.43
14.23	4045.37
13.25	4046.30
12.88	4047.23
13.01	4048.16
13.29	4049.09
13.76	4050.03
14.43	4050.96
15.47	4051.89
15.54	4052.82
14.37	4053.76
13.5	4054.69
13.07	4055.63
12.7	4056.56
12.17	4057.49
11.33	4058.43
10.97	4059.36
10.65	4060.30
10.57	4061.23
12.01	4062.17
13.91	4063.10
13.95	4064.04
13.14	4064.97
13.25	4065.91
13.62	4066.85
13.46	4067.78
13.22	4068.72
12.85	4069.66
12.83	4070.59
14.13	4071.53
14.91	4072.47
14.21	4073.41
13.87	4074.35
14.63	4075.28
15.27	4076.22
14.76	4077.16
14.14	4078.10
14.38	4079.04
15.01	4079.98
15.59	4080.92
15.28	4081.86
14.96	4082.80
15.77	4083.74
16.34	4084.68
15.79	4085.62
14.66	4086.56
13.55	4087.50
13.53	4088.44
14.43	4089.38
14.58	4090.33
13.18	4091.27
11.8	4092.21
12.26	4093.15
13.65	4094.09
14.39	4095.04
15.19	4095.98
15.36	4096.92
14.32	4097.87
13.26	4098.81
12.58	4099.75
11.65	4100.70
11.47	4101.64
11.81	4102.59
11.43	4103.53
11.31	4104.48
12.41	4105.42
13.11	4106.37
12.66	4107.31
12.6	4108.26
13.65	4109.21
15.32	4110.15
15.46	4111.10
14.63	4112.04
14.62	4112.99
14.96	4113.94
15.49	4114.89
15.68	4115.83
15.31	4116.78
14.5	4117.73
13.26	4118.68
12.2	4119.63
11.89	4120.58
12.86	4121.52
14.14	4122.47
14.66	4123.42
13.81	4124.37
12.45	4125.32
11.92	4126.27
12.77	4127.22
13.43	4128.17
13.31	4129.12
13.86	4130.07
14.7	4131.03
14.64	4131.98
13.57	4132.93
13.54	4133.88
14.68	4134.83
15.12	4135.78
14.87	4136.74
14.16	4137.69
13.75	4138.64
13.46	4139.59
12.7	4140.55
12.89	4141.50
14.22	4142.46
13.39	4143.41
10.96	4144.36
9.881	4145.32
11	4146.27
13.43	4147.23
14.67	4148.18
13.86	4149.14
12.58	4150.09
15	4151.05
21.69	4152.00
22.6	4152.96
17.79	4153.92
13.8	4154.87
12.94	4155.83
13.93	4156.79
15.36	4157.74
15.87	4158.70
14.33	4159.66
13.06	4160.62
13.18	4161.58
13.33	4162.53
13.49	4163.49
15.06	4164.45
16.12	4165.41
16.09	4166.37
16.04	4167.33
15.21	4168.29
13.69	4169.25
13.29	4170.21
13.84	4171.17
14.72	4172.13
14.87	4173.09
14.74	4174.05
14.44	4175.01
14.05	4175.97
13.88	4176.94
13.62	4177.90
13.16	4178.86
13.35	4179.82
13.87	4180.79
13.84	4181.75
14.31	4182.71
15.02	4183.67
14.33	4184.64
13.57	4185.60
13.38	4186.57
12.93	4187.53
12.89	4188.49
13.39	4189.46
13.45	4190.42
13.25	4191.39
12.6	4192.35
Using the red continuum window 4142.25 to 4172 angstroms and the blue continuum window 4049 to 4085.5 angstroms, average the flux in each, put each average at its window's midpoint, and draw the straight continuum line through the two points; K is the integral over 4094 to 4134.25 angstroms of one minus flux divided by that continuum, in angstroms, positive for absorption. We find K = 1.7 angstroms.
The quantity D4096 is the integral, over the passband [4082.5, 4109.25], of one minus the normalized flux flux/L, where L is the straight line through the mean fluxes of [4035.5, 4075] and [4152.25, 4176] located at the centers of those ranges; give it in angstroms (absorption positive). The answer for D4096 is 1.15 angstroms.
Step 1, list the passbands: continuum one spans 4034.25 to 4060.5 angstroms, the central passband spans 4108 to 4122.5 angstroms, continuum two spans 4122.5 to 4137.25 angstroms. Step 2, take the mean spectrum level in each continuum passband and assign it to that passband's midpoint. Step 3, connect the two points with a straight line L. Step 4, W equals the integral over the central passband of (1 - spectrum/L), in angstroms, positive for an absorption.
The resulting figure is -0.38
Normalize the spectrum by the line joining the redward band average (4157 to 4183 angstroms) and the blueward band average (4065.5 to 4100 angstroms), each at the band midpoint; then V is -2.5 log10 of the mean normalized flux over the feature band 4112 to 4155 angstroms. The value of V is 0.01 mag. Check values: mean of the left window 14.2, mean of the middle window 14.1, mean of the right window 14.3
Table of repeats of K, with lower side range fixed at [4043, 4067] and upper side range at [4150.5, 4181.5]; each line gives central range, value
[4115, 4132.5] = 0.72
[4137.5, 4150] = 1.41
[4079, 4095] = -0.79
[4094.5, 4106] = 0.81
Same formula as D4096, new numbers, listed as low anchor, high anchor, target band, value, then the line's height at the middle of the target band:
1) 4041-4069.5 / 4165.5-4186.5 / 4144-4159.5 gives -0.7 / 14.1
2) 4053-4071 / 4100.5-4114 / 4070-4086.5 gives -2.4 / 12.9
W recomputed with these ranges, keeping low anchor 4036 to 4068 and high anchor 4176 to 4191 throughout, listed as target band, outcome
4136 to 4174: -2.1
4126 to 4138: -0.3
